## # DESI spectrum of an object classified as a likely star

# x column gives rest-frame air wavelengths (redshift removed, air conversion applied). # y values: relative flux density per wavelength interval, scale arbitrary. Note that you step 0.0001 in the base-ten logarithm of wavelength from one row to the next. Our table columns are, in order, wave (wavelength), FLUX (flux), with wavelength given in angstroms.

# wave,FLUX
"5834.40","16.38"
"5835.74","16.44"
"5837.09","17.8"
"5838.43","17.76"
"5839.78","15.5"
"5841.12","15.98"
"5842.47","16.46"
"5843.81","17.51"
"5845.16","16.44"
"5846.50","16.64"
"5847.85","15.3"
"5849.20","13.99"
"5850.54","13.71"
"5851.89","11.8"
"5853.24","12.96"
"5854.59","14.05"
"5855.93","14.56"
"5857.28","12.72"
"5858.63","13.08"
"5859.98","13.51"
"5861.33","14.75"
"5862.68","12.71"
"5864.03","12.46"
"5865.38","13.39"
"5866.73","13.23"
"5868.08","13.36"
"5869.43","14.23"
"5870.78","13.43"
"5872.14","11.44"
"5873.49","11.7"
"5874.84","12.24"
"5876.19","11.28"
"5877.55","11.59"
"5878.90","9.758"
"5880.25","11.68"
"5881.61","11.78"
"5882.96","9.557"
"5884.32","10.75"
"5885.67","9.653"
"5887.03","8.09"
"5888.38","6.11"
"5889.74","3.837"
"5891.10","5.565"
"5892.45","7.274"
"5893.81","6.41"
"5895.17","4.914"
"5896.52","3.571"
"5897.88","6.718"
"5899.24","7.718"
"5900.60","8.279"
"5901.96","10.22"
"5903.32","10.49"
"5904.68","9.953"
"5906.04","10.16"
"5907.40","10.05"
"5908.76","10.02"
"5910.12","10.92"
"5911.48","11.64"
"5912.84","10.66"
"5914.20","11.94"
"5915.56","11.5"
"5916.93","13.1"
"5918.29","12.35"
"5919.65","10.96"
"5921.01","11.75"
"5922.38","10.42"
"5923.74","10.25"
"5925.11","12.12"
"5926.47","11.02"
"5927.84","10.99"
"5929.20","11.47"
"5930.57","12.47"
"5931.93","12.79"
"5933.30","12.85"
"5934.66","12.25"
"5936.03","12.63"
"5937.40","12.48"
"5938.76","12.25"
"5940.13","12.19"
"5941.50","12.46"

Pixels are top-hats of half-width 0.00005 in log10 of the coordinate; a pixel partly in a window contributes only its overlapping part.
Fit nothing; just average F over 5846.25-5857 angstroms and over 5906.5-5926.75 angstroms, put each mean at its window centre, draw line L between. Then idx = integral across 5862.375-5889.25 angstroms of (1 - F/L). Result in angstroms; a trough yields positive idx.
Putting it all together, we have 3.41 angstroms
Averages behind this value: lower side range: 14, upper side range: 11.2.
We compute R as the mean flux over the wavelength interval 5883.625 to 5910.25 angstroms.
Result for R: 7.98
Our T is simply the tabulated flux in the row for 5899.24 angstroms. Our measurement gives 7.718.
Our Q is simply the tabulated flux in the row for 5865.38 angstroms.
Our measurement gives 13.39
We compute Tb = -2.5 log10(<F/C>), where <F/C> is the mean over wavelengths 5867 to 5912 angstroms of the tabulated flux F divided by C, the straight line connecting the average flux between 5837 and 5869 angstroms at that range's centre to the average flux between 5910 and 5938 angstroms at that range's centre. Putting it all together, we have 0.35 mag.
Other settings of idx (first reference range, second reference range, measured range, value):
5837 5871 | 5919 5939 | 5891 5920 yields 7.38 angstroms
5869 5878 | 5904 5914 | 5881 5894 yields 4.11 angstroms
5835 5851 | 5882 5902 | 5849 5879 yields -1.73 angstroms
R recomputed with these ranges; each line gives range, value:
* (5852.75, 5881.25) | 12.8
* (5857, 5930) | 10.5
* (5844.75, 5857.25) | 14.3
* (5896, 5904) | 7.91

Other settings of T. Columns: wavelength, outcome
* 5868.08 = 13.36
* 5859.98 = 13.51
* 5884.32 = 10.75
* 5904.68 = 9.953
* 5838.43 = 17.76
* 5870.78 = 13.43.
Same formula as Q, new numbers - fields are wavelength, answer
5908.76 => 10.02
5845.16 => 16.44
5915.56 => 11.5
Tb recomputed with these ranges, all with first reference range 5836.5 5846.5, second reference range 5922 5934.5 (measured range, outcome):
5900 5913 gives 0.25 mag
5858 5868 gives 0.17 mag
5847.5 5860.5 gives 0.18 mag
